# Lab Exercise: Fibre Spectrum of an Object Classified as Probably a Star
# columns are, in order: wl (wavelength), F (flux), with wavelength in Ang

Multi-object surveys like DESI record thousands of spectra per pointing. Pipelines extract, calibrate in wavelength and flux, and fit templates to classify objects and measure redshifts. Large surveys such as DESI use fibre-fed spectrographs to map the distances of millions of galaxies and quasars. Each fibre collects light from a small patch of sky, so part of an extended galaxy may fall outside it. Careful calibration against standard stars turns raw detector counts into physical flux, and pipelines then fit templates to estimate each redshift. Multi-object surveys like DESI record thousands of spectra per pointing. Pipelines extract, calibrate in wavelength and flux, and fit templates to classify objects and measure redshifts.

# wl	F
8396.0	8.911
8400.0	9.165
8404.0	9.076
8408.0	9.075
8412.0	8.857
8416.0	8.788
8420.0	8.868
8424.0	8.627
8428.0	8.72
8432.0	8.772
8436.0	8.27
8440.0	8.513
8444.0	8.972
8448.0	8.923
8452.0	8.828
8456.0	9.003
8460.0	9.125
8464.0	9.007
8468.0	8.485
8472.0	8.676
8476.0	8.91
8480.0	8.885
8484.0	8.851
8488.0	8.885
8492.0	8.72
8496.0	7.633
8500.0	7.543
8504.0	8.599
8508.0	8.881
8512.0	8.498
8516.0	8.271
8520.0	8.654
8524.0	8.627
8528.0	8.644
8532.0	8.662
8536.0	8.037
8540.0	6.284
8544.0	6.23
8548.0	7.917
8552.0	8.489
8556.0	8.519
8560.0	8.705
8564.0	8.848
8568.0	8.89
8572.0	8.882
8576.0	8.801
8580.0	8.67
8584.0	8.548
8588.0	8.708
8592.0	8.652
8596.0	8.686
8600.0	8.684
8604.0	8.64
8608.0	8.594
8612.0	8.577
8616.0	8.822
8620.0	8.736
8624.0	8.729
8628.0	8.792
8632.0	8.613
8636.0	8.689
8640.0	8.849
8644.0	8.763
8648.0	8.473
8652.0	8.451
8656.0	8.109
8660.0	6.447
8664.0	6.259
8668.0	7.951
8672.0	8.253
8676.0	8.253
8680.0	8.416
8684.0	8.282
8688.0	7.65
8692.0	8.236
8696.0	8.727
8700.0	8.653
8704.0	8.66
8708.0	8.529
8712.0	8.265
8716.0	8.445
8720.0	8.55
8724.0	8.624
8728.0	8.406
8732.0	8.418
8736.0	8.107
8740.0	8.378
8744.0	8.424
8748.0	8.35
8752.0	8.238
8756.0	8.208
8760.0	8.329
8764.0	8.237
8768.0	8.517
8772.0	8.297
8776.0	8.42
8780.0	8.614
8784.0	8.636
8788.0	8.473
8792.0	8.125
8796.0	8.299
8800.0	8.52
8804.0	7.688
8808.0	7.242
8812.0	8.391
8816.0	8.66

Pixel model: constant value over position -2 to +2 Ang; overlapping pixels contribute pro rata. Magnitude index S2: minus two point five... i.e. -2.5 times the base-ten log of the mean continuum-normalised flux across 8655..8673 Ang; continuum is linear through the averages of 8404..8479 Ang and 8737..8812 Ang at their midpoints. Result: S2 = 0.16 mag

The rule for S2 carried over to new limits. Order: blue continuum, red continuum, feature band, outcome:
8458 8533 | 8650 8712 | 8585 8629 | -0.05 mag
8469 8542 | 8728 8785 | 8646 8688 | 0.07 mag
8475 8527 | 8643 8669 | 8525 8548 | 0.10 mag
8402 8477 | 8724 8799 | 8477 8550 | 0.06 mag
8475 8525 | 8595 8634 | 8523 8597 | 0.03 mag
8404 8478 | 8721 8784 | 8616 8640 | -0.02 mag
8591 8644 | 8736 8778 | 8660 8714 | 0.05 mag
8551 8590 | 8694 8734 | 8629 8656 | 0.00 mag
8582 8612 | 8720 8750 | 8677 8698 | 0.03 mag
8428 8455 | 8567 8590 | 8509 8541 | 0.06 mag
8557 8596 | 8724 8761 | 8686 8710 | 0.00 mag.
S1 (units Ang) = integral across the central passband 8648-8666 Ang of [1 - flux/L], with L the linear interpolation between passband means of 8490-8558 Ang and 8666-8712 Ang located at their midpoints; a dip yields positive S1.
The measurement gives 1.83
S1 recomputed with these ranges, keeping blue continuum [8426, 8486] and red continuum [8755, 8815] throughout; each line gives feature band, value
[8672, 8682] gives 0.2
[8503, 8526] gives 0.3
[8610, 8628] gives -0.4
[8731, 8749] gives 0.0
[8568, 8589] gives -0.3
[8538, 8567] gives 2.5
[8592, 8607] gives -0.2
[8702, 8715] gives -0.1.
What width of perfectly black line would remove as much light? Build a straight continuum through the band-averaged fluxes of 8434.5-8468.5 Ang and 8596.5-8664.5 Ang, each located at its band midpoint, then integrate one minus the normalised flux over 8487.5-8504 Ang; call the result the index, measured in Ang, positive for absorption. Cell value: 1.0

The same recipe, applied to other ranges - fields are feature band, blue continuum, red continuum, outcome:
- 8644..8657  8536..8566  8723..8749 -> -0.45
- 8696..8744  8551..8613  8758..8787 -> 0.22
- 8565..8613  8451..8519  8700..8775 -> -0.93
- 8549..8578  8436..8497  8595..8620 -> -0.02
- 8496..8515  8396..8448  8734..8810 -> 0.85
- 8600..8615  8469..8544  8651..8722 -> -0.75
